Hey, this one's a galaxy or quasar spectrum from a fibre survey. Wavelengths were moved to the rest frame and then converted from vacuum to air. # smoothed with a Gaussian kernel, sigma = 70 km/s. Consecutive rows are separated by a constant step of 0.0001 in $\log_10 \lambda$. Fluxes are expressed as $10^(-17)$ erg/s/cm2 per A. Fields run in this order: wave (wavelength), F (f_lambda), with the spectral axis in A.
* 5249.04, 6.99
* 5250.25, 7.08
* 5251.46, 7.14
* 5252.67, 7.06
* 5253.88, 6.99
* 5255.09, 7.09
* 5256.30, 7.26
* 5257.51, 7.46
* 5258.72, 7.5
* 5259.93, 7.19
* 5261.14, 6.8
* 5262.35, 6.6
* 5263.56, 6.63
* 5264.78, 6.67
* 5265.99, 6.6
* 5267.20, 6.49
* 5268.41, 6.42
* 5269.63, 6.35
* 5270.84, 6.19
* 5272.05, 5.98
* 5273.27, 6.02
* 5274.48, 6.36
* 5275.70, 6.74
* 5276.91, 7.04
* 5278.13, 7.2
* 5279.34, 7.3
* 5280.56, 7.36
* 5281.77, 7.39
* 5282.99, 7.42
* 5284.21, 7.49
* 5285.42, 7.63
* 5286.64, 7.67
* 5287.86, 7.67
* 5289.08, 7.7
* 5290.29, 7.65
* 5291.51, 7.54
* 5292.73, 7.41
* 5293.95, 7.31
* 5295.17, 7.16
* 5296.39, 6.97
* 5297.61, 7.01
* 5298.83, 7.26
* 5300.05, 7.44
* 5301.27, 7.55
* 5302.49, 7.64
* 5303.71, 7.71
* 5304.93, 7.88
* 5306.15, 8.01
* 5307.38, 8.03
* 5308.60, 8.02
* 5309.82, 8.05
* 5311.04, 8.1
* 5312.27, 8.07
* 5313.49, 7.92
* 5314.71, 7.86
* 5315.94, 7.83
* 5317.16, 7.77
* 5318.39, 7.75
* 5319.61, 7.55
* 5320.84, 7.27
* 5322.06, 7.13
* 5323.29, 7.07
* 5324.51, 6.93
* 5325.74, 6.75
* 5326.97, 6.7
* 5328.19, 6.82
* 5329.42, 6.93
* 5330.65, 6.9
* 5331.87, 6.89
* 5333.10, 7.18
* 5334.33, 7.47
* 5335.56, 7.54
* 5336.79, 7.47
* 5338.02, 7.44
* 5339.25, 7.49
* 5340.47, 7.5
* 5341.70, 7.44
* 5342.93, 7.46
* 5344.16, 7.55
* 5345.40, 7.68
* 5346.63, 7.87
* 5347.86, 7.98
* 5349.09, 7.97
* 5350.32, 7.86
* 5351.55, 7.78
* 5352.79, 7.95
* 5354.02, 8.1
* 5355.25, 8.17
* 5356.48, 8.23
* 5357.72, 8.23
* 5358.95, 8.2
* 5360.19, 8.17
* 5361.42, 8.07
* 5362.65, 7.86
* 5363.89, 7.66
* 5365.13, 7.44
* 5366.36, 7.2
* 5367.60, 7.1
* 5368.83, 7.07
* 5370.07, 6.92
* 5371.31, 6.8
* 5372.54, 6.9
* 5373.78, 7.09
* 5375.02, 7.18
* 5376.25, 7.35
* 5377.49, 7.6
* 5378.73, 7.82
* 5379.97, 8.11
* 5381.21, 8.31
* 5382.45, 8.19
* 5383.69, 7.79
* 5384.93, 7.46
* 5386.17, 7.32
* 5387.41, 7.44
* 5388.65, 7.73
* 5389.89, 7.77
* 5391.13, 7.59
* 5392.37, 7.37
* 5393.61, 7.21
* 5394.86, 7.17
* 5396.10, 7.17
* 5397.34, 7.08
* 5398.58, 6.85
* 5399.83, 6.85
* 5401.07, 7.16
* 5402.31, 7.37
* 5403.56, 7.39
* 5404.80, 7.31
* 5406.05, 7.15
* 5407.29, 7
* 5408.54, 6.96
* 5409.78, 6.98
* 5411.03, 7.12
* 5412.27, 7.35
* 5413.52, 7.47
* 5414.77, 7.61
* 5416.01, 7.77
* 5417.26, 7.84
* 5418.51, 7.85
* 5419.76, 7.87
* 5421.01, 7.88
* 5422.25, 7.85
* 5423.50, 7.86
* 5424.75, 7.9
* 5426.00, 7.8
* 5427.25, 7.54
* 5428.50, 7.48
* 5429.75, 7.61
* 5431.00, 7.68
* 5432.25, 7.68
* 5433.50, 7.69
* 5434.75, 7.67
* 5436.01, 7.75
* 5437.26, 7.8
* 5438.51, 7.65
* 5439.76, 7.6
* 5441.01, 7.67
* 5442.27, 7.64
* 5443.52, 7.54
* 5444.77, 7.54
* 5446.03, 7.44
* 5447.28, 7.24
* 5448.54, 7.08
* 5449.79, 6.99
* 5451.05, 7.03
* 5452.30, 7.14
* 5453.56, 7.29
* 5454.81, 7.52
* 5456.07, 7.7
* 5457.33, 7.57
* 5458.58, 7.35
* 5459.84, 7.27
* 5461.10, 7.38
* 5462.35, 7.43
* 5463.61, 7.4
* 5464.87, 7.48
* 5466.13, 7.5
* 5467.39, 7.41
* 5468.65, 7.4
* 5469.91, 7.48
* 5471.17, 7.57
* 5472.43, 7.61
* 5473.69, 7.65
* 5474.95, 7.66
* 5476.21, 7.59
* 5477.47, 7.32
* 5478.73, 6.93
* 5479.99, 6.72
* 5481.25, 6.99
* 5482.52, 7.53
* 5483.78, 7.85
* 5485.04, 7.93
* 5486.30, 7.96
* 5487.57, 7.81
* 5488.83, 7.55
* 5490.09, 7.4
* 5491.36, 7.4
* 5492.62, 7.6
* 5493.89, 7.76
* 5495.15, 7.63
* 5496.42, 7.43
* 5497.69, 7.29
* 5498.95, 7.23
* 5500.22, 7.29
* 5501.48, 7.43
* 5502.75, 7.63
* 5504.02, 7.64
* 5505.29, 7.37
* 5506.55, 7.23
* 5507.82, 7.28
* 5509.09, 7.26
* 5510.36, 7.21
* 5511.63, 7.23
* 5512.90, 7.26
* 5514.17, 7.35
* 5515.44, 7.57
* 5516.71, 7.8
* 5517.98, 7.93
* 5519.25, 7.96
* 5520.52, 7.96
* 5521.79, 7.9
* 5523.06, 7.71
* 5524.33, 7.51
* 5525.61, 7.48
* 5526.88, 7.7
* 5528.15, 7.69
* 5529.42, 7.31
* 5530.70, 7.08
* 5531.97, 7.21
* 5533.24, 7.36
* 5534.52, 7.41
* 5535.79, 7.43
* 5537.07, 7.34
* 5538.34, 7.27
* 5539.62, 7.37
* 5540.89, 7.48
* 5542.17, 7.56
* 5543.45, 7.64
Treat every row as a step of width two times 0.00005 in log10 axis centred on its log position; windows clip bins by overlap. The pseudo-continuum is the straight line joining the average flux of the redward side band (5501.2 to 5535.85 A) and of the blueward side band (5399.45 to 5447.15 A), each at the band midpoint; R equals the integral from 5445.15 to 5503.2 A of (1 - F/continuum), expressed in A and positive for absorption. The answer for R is 0.6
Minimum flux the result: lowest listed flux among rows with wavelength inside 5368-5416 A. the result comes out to 6.8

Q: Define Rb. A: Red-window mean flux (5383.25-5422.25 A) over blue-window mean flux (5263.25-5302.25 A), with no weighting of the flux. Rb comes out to 1.05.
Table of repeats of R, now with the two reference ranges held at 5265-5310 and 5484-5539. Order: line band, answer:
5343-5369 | -1.82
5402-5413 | 0.30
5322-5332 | 0.53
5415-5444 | -1.24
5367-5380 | 0.18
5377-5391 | -0.81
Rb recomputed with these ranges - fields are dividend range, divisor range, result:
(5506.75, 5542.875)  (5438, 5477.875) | 1.01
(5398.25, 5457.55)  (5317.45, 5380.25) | 1.00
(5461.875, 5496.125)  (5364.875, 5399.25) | 1.01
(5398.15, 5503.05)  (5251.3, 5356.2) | 1.02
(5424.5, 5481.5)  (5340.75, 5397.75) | 0.98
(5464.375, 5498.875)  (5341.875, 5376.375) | 0.98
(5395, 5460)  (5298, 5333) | 1.00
